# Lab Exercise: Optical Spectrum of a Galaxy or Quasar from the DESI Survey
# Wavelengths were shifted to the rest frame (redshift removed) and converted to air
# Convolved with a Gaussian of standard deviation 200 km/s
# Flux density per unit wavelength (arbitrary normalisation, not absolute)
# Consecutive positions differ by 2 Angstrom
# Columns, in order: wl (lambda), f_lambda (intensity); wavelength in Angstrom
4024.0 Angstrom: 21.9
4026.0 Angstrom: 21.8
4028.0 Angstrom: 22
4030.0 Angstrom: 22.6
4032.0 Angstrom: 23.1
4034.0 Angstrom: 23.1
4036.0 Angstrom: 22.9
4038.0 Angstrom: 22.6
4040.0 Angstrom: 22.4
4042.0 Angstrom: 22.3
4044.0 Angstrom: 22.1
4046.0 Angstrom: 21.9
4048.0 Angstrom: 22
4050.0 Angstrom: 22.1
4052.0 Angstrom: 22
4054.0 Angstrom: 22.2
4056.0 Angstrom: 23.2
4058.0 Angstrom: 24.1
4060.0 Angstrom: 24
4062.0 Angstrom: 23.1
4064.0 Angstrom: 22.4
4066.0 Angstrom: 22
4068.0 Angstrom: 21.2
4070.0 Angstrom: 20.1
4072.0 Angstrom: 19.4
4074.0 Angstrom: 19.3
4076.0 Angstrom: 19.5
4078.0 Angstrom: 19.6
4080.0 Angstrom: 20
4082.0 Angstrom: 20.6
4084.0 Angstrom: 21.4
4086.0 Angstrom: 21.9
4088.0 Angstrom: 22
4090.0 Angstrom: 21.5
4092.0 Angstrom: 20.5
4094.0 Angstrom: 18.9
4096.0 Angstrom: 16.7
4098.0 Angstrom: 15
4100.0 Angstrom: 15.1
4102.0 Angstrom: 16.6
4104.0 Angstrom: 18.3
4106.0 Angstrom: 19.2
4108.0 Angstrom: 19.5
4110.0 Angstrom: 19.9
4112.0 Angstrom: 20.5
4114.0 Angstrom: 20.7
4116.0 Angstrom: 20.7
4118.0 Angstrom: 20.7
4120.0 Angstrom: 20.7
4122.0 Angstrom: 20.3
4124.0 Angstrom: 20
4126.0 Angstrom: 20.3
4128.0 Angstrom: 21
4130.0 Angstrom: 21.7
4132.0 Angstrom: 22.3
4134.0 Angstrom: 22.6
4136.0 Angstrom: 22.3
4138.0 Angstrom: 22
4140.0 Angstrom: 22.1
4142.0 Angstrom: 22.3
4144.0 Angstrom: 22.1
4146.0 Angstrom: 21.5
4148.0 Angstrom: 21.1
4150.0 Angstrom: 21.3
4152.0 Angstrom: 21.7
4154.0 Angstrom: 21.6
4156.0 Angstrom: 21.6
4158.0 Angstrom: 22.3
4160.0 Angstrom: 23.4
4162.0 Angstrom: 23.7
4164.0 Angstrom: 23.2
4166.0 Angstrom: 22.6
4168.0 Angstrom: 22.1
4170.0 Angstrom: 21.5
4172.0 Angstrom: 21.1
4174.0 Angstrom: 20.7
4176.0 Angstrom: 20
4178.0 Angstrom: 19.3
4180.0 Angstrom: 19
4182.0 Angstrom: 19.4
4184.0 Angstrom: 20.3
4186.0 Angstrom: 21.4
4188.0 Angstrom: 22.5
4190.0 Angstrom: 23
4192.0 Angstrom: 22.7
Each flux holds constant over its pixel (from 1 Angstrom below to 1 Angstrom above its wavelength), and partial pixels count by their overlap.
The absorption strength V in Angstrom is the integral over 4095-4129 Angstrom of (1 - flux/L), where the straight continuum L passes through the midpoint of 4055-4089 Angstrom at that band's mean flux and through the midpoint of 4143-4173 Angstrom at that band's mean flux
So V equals 4.0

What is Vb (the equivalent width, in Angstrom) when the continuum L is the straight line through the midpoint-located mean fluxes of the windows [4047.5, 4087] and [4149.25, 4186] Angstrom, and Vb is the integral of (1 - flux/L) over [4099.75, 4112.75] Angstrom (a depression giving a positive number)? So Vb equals 1.7 Angstrom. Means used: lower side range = 21.5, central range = 18.6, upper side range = 21.4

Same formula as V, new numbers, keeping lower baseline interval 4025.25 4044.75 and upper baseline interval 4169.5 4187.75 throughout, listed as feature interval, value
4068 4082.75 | 1.37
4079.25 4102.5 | 2.63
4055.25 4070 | -0.38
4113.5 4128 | 0.48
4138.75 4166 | -1.86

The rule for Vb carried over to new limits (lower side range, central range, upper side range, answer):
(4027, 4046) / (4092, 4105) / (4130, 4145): 3.07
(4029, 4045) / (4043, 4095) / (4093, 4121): -1.41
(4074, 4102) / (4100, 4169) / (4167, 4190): -3.64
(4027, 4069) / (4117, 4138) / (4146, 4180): 0.64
